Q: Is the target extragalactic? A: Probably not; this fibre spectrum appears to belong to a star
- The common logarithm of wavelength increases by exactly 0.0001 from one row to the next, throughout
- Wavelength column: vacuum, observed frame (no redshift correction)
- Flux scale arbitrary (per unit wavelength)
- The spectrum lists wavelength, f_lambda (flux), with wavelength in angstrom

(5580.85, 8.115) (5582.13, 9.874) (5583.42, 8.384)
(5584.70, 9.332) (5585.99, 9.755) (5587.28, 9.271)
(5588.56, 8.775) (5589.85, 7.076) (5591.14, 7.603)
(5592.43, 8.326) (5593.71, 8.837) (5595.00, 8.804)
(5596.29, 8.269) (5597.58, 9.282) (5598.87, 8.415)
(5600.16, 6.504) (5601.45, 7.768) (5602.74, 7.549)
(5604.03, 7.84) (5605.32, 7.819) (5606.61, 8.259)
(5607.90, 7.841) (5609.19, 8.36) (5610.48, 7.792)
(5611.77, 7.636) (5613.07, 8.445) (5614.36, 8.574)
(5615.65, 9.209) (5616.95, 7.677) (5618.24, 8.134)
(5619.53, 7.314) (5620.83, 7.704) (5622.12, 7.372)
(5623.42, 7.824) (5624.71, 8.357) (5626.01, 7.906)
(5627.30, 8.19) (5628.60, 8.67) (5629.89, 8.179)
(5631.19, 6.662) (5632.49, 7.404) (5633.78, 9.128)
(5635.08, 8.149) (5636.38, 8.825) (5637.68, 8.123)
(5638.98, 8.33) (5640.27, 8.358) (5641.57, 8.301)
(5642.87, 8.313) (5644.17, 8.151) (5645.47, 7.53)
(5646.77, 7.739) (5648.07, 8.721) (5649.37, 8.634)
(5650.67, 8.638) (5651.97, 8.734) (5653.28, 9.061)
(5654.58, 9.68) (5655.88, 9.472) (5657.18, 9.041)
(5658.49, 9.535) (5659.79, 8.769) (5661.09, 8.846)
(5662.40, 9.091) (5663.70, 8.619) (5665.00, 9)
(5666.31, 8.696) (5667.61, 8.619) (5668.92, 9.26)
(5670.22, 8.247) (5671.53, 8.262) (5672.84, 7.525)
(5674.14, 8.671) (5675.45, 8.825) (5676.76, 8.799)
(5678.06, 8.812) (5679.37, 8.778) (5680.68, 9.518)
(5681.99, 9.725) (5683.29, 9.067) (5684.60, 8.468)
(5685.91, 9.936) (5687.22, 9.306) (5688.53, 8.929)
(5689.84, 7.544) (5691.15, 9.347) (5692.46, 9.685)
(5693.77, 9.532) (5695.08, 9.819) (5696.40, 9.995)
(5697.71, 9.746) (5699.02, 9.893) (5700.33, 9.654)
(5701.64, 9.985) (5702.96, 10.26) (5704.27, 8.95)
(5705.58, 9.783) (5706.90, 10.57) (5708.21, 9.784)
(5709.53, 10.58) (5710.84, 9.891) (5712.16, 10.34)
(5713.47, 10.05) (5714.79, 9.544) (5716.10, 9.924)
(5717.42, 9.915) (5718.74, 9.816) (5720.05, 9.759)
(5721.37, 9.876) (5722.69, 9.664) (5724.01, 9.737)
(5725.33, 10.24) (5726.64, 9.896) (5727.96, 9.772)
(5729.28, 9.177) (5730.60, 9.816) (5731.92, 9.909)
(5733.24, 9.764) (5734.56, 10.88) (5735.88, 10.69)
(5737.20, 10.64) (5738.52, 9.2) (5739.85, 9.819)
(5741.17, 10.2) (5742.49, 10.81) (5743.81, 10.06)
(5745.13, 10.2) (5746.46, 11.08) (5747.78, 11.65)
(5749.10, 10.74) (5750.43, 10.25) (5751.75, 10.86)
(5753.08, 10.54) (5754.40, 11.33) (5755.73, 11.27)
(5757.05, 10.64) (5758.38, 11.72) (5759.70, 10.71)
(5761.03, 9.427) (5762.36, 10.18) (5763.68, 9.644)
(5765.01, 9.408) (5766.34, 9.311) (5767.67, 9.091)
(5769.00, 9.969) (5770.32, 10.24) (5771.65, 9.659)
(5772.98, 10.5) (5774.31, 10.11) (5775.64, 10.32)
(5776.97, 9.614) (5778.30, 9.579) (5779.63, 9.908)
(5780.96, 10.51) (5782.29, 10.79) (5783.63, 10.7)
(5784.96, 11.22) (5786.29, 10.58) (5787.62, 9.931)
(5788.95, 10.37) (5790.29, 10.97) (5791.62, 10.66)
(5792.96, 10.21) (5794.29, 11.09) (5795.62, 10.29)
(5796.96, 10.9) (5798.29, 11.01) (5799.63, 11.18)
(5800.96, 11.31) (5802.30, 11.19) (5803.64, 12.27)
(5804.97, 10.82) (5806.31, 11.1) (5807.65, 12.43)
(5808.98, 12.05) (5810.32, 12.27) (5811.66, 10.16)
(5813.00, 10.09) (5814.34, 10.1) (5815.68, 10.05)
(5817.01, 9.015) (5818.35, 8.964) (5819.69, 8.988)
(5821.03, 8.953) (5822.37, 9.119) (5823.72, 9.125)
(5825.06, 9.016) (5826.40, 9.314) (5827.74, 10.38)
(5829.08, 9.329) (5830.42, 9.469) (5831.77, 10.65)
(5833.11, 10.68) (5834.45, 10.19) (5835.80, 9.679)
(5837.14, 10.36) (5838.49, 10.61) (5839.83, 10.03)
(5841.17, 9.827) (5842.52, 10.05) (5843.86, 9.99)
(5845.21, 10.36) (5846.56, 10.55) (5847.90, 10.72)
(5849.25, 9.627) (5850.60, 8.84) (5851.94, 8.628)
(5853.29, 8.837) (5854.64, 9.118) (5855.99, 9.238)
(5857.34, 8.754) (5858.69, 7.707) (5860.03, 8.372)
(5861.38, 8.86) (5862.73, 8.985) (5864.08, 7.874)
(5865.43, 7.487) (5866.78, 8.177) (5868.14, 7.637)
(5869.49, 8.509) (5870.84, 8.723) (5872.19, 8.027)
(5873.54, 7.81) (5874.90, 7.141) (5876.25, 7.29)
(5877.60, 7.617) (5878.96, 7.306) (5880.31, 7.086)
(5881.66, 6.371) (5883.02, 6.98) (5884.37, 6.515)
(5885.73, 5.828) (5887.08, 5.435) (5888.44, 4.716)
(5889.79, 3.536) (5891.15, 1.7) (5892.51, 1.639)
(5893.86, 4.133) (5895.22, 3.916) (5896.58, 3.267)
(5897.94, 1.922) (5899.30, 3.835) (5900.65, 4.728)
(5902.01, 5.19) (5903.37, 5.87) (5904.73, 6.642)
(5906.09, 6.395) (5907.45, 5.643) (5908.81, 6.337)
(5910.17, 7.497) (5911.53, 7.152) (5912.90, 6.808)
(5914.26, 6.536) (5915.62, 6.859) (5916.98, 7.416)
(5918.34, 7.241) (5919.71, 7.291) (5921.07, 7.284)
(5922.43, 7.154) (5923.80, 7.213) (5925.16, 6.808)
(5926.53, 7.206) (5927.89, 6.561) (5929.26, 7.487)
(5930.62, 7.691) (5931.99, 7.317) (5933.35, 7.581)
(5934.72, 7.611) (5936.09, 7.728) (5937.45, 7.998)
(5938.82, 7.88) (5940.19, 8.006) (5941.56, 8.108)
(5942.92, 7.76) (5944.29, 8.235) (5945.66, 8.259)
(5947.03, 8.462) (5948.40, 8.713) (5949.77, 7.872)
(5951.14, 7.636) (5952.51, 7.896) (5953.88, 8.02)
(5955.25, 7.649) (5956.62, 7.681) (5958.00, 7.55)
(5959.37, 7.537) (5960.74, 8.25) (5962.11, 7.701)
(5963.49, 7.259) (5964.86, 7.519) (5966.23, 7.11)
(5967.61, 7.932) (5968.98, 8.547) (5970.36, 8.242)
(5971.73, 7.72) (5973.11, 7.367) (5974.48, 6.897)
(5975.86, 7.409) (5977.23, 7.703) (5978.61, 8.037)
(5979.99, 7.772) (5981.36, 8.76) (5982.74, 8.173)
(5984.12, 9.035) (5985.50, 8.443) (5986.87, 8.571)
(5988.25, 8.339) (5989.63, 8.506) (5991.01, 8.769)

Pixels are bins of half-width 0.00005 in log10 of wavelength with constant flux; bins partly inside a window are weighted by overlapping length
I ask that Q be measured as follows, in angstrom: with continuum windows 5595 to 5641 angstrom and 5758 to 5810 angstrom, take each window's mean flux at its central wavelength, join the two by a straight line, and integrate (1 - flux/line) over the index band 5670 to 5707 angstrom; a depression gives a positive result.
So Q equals -0.4 angstrom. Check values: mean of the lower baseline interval 8.06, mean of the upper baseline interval 10.5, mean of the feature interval 9.22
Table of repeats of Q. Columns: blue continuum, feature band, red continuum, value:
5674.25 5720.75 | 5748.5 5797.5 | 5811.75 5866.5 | -4.4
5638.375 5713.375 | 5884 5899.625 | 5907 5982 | 8.0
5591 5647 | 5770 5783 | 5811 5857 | -1.2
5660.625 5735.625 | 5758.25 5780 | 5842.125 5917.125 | -3.7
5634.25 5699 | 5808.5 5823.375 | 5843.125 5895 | -3.9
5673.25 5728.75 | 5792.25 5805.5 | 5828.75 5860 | -1.9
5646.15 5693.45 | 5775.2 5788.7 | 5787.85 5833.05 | -0.3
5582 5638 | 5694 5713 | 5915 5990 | -4.4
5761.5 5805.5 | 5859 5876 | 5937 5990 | 2.1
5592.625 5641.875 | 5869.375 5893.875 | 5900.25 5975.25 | 4.5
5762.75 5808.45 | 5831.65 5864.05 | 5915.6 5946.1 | -1.1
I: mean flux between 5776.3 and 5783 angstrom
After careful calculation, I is 10.1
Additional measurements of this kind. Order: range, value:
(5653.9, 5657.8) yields 9.41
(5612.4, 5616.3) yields 8.73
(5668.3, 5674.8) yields 8.39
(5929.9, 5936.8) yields 7.59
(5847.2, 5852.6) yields 9.48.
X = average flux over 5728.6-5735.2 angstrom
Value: 9.9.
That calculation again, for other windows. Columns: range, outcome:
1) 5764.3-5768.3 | 9.26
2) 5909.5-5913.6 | 7.14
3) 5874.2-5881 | 7.29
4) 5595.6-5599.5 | 8.65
